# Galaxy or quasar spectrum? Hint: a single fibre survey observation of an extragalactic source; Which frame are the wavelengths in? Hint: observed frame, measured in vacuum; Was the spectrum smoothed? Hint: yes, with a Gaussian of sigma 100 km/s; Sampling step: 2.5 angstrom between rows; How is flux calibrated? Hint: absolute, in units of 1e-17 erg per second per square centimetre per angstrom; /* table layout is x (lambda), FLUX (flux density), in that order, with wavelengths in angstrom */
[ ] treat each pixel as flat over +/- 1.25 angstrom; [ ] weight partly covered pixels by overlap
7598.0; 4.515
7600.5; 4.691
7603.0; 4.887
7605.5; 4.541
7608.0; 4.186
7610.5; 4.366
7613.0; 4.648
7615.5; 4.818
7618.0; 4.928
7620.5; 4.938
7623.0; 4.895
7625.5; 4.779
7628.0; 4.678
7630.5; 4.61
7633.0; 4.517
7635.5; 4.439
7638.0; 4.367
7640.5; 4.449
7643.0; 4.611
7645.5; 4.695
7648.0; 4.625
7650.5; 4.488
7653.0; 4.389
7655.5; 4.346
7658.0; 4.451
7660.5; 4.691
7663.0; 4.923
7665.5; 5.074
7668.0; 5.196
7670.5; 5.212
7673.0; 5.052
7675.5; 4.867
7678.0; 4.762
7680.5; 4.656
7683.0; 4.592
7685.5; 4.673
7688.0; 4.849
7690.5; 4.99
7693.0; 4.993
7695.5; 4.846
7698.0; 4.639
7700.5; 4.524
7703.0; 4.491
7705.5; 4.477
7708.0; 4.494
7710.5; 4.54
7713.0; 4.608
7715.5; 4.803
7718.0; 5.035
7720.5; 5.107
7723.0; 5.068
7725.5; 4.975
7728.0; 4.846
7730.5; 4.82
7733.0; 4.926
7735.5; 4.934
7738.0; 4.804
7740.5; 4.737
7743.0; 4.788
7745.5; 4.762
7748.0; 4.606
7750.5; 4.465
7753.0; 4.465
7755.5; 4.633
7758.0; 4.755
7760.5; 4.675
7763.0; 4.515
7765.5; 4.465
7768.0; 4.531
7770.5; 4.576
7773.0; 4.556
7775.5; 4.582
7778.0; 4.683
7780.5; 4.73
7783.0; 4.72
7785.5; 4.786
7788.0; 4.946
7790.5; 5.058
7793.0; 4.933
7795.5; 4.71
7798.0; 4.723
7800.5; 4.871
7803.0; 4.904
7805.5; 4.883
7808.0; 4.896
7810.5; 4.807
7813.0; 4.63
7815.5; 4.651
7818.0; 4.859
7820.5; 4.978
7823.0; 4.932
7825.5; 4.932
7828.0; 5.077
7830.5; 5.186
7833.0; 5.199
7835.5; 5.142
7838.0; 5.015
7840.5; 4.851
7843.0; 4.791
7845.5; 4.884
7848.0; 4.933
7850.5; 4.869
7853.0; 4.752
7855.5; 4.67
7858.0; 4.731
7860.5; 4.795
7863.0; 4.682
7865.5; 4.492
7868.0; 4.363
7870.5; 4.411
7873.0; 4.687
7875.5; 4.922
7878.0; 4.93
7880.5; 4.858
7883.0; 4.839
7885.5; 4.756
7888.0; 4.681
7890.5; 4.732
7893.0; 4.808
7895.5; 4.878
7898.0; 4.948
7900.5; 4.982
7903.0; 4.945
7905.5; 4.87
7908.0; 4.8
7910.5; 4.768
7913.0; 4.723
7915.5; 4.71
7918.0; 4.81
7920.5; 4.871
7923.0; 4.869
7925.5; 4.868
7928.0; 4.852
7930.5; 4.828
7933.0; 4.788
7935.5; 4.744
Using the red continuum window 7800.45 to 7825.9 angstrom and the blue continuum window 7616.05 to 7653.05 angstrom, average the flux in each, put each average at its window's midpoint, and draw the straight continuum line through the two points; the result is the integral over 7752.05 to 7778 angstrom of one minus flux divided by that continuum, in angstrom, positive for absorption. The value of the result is 1.1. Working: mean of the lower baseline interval 4.64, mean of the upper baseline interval 4.85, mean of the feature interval 4.58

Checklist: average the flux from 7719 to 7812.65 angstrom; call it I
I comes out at 4.76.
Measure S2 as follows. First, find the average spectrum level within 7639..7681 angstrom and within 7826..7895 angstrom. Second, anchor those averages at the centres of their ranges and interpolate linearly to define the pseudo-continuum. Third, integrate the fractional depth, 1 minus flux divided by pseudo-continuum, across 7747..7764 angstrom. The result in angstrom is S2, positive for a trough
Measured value 0.7 angstrom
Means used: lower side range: 4.73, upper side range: 4.82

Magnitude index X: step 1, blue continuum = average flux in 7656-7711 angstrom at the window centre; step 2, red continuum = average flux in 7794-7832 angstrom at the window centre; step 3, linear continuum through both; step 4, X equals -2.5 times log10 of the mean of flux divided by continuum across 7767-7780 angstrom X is 0.06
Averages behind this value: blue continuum 4.77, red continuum 4.87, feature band 4.59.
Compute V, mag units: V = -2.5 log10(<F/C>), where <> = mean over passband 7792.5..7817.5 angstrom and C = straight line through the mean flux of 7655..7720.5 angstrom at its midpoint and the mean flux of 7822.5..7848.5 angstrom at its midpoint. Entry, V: 0.034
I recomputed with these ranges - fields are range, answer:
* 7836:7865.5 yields 4.81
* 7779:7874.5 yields 4.83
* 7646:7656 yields 4.49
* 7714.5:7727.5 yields 4.99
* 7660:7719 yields 4.79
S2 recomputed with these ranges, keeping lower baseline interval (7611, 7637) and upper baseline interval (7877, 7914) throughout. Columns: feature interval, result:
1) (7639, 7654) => 0.57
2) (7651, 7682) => -0.40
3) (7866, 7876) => 0.54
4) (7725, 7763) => 0.25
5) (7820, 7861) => -1.00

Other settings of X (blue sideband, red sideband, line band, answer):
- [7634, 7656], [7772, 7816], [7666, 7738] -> -0.050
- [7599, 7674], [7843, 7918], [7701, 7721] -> 0.009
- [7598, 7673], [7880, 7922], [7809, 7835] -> -0.034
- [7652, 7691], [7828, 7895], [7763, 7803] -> 0.019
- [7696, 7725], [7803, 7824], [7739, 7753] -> 0.024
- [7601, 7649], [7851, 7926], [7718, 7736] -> -0.062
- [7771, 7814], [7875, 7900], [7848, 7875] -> 0.036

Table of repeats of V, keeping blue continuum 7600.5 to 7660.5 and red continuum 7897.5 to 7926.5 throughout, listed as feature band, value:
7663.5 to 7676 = -0.10 mag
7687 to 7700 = -0.04 mag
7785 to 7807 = -0.03 mag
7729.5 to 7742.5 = -0.03 mag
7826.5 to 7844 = -0.06 mag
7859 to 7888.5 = 0.02 mag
